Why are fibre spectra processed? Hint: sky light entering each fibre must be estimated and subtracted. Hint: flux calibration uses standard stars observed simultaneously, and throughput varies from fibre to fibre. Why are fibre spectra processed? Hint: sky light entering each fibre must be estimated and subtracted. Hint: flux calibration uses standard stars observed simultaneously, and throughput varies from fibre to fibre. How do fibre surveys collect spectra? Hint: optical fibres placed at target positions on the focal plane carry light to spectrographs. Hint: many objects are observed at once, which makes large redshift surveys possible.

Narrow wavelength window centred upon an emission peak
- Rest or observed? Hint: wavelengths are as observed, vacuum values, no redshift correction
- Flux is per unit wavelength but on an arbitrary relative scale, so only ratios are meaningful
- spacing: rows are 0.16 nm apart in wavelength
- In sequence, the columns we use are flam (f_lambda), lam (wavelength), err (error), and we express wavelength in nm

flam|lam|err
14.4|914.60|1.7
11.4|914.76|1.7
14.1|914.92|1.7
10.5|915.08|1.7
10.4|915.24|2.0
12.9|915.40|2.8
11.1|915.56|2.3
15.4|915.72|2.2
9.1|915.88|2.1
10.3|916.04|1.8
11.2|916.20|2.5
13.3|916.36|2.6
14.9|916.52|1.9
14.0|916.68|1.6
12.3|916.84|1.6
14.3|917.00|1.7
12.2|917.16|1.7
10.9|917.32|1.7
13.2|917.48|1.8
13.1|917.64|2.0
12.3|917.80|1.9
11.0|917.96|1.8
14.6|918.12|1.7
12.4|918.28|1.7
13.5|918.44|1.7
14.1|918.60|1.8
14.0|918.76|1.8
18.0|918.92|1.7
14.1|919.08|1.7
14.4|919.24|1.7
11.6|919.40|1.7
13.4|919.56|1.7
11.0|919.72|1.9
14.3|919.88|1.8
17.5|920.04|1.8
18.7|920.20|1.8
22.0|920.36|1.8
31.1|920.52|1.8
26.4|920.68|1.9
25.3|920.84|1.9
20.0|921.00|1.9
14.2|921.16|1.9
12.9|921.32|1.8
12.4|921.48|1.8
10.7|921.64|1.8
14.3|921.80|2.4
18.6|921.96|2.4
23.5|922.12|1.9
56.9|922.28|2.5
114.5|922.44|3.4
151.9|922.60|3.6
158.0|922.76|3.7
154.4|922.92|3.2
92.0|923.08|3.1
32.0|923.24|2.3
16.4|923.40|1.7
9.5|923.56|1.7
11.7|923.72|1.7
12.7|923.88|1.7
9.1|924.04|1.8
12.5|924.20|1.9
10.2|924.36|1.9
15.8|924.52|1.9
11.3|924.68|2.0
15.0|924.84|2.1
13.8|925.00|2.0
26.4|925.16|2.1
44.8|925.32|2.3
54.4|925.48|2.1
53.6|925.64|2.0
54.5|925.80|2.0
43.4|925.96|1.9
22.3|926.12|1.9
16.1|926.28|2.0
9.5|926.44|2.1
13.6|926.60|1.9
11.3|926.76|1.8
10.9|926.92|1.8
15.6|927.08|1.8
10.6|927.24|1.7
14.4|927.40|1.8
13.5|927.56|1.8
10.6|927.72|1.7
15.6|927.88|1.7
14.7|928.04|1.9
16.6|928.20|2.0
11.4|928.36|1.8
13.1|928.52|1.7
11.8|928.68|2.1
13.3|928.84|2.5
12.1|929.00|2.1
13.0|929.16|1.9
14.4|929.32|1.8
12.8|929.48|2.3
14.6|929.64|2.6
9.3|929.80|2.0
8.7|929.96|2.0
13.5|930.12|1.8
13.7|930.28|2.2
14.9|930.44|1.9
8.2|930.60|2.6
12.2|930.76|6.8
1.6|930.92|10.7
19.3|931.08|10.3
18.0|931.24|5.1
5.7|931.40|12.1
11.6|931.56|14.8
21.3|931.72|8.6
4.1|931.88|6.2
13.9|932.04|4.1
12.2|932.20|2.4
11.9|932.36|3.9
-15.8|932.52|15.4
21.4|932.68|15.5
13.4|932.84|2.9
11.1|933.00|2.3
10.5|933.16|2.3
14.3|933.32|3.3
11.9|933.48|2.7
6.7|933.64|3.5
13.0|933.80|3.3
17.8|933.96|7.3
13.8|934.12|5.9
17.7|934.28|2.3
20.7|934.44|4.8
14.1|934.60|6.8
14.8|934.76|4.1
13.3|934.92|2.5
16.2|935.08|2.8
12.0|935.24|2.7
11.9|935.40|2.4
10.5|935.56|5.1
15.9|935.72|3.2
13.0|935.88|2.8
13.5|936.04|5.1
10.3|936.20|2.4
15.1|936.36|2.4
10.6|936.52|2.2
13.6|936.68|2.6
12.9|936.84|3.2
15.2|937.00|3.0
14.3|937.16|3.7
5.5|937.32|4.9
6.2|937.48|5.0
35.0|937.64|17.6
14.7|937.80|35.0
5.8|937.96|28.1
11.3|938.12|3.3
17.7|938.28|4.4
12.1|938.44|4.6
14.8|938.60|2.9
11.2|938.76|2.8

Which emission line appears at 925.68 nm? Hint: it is [N II]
